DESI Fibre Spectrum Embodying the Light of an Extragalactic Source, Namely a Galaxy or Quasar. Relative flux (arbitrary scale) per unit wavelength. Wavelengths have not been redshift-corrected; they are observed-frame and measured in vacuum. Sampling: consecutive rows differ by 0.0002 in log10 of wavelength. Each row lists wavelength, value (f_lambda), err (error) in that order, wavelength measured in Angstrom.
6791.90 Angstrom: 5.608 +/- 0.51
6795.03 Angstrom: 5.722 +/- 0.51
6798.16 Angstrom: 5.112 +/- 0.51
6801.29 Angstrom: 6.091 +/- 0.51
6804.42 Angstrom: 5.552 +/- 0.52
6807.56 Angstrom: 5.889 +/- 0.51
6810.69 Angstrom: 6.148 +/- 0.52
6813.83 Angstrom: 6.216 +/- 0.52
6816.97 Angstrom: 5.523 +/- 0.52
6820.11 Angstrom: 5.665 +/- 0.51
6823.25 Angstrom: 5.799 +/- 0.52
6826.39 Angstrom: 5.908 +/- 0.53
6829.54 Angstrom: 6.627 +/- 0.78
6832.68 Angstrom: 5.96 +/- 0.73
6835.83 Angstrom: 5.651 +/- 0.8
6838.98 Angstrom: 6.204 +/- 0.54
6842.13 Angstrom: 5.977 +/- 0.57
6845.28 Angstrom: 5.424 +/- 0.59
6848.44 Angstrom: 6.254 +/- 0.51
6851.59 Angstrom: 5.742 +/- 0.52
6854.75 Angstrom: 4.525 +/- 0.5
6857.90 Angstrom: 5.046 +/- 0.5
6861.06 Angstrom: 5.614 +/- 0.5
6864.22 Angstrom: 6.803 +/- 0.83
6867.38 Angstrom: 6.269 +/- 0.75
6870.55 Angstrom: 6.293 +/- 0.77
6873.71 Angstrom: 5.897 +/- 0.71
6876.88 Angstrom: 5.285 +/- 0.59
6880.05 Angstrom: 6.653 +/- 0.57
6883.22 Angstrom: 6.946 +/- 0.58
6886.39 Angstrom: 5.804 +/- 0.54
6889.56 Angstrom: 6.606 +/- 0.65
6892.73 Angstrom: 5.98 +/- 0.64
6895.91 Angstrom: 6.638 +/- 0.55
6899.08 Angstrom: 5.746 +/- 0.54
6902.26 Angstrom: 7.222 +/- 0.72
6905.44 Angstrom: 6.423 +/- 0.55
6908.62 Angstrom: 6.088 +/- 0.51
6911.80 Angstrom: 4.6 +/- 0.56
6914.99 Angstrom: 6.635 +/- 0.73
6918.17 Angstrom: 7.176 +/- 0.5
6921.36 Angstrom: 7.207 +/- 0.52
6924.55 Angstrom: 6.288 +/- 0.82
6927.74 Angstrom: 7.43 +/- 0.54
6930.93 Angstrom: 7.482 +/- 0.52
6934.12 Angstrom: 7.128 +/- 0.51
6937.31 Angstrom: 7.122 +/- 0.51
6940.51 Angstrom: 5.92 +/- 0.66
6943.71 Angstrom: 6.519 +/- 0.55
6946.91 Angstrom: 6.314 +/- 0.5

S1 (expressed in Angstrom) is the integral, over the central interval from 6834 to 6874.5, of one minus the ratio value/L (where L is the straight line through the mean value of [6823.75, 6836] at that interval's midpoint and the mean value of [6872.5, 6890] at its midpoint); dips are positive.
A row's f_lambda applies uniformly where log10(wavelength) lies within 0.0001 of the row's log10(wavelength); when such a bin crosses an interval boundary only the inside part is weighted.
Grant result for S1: 1.9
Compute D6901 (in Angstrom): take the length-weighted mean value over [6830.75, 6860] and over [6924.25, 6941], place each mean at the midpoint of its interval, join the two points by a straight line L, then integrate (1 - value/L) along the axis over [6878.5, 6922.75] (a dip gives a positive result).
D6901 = 0.7 Angstrom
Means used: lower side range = 5.65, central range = 6.41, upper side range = 7.01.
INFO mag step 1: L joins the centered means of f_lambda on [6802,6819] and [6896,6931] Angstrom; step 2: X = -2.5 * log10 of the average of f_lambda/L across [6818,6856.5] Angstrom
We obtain 0.043 mag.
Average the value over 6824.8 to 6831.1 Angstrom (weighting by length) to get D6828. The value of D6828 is 6.26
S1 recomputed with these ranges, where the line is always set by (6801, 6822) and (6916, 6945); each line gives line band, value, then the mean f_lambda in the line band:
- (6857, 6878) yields 1.4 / 5.93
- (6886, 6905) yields 0.7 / 6.37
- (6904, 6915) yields 1.5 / 5.83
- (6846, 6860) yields 1.8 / 5.4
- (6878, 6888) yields 0.1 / 6.41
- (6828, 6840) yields -0.1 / 6.11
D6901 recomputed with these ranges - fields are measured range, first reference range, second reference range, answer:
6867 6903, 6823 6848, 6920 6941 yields 1.34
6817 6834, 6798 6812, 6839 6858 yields -0.72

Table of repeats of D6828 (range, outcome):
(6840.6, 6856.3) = 5.58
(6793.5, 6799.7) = 5.42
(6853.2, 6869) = 5.66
